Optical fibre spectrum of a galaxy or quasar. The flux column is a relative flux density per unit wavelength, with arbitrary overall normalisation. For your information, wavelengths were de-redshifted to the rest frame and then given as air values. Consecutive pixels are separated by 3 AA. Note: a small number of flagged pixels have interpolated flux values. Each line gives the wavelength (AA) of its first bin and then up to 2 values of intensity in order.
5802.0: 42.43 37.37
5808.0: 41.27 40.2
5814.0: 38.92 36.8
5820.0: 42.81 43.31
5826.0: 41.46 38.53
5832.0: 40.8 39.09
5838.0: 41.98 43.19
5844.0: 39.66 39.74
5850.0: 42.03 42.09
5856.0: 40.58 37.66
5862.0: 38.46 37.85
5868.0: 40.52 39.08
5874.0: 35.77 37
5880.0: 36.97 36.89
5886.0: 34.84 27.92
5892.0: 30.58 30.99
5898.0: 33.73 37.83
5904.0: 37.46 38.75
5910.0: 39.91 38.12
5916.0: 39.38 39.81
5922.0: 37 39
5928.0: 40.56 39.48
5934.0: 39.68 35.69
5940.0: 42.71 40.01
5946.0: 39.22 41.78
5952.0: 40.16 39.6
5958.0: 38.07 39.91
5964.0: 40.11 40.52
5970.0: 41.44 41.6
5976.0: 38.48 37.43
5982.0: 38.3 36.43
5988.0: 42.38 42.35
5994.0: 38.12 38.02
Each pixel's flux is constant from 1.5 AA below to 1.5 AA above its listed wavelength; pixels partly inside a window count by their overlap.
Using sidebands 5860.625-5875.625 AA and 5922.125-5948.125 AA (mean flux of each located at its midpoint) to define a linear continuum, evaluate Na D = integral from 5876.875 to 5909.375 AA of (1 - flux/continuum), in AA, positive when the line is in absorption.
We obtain 3.3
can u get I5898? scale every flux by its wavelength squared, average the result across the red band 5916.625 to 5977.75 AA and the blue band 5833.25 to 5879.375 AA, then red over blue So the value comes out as 1.0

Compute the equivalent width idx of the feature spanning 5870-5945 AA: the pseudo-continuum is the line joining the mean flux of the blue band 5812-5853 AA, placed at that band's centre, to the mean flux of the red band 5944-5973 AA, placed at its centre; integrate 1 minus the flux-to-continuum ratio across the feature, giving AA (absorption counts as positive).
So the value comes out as 6.0 AA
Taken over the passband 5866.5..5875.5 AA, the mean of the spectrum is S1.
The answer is 38.5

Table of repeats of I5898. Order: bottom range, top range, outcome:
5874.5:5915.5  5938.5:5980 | 1.15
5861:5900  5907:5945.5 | 1.13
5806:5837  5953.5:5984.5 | 1.03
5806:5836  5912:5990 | 1.03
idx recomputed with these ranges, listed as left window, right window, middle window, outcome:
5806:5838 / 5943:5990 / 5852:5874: 0.6 AA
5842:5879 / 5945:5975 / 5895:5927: 1.6 AA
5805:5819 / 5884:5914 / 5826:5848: -1.5 AA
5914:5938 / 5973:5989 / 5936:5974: -1.3 AA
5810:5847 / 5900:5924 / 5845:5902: 3.8 AA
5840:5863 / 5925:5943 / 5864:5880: 0.9 AA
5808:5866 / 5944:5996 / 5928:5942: 0.1 AA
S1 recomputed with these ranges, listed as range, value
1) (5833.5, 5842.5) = 41.4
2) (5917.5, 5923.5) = 38.4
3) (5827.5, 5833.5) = 39.7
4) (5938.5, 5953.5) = 40.8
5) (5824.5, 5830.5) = 40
